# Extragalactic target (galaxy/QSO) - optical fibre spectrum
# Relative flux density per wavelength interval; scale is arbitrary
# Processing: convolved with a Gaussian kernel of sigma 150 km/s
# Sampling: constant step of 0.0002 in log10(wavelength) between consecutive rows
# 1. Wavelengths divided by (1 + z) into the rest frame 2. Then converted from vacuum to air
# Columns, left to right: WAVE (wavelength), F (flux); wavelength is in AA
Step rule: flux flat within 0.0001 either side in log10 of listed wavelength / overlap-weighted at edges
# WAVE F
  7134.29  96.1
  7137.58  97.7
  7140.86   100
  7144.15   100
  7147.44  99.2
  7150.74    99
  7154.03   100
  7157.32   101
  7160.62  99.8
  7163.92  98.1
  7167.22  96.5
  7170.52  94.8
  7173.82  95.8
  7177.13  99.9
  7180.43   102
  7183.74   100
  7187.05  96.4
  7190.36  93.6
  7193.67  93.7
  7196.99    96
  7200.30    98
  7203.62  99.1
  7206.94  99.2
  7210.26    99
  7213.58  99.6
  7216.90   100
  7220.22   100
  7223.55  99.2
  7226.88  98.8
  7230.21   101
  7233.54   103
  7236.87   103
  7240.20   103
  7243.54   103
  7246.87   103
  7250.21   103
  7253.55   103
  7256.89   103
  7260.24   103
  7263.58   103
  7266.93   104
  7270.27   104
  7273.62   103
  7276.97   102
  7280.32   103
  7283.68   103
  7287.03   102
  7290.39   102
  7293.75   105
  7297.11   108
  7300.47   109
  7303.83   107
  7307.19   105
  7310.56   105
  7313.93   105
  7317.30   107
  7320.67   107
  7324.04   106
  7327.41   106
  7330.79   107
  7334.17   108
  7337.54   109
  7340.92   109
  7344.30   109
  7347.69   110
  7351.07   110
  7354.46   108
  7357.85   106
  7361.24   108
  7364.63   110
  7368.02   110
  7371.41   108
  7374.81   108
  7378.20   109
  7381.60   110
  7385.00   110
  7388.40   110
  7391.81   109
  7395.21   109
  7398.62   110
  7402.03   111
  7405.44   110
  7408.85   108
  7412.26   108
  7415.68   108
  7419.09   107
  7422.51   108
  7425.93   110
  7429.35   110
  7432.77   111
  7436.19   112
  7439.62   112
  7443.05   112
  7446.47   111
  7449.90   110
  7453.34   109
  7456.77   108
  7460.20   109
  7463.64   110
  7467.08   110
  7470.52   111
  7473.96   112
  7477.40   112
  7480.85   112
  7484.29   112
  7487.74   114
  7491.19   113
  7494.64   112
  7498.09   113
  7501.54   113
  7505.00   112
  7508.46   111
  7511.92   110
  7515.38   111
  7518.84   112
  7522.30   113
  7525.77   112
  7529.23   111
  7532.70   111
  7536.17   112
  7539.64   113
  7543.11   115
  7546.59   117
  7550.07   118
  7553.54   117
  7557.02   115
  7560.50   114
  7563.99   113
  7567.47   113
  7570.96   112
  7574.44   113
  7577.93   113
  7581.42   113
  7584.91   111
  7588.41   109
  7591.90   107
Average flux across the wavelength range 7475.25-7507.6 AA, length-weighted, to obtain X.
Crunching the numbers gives 113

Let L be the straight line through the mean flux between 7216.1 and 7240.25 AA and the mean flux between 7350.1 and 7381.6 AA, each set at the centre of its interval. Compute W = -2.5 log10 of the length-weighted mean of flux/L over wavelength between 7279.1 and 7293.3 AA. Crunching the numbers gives 0.02 mag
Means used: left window 101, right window 109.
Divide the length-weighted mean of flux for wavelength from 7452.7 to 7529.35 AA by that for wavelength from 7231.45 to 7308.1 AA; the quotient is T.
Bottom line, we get 1.07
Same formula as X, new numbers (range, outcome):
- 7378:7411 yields 110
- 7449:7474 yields 110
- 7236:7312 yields 104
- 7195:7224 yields 98.8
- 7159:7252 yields 99.2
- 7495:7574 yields 113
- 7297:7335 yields 107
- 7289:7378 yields 107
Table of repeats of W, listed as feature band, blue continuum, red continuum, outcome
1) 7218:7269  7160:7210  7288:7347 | -0.007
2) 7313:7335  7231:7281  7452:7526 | -0.011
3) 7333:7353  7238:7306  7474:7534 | -0.029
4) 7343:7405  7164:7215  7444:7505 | -0.027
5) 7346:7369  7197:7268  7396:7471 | -0.023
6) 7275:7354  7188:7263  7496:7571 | -0.024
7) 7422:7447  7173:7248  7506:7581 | -0.022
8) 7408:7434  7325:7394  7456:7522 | 0.013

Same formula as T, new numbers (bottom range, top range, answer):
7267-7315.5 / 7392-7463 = 1.05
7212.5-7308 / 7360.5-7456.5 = 1.06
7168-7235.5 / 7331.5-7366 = 1.10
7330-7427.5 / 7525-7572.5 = 1.05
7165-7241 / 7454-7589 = 1.14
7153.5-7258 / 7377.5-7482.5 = 1.10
